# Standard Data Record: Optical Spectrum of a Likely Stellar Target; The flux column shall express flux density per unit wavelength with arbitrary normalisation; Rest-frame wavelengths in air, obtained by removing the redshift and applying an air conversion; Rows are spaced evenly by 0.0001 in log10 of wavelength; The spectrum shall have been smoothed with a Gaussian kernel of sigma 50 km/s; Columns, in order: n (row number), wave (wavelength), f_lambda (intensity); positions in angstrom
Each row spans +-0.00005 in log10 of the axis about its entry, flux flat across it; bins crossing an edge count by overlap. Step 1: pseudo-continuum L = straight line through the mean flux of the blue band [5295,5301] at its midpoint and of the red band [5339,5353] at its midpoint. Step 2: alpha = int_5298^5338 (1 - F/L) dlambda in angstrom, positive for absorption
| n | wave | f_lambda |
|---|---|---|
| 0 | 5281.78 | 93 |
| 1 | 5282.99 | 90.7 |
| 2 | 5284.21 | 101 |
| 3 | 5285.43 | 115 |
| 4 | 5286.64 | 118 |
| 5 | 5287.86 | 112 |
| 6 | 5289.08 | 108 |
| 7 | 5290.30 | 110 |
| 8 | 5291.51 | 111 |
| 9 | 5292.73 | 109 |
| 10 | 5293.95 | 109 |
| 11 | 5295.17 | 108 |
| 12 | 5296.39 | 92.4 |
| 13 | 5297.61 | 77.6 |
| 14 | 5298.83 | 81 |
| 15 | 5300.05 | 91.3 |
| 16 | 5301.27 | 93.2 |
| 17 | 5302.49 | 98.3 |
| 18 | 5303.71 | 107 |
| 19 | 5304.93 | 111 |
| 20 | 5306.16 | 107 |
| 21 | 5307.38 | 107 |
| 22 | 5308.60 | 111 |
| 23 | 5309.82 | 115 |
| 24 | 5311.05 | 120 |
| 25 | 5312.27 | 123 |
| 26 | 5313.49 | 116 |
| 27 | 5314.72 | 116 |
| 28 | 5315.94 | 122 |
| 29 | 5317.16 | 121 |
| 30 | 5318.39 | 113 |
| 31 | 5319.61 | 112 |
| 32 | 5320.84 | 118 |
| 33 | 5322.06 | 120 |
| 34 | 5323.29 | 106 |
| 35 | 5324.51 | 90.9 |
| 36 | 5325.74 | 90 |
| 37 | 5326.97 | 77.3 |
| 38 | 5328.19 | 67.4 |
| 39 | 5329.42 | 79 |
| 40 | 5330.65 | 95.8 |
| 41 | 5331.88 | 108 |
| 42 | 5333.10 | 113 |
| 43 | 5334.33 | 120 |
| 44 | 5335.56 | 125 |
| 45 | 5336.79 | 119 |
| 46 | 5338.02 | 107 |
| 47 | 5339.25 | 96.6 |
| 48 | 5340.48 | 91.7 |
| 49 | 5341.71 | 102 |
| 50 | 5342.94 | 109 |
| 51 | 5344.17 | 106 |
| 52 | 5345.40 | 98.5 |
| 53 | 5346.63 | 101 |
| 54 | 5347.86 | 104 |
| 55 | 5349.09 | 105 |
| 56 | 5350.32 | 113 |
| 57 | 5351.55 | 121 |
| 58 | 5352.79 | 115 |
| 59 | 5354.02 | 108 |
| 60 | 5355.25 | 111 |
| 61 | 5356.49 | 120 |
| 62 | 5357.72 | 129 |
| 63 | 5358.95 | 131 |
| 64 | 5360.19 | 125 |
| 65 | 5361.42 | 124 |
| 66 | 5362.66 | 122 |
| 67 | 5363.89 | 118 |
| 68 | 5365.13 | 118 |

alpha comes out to -4.3 angstrom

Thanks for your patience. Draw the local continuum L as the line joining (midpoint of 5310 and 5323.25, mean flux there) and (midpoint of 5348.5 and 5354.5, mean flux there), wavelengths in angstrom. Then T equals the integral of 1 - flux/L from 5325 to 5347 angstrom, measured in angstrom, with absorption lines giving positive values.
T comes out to 2.8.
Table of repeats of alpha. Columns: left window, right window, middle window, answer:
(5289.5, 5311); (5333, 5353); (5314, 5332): 0.6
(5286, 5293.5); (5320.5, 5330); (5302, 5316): -1.6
